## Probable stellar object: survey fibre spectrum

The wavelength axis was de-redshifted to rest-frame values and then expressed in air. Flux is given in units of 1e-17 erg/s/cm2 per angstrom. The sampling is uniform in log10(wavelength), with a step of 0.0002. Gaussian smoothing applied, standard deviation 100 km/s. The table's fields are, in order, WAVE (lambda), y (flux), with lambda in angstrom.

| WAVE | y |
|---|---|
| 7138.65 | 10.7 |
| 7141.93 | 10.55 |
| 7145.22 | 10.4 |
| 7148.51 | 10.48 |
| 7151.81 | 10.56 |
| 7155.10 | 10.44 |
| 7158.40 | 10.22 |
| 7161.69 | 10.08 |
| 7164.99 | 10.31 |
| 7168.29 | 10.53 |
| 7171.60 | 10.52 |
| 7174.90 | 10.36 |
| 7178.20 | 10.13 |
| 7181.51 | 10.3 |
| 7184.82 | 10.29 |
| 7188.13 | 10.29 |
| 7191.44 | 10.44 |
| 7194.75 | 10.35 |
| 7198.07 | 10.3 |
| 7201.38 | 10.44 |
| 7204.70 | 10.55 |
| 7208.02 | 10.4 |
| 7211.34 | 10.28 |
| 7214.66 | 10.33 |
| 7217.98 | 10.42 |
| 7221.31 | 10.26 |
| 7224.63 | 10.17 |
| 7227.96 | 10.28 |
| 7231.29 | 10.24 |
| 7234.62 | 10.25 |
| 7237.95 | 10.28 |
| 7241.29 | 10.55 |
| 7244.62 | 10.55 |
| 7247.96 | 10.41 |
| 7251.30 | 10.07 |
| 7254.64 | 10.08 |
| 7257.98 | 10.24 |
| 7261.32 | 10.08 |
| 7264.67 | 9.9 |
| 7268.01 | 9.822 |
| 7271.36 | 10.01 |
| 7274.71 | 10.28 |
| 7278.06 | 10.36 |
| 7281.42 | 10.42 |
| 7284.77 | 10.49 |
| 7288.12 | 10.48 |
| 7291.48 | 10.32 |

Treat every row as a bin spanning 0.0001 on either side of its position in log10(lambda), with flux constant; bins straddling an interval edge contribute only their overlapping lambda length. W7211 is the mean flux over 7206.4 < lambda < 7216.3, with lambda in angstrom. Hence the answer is 10.3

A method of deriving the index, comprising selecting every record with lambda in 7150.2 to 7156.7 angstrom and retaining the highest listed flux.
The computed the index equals 10.56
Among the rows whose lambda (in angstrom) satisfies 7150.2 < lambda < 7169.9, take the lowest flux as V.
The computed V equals 10.08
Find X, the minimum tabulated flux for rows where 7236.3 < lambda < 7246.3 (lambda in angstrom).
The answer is 10.28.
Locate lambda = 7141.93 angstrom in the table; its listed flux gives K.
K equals 10.55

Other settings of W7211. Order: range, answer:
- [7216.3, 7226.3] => 10.3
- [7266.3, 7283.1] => 10.2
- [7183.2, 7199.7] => 10.3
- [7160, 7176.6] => 10.4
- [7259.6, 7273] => 9.96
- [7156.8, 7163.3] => 10.2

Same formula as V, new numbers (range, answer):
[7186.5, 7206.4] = 10.29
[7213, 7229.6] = 10.17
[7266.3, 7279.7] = 9.822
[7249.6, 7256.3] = 10.07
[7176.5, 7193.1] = 10.13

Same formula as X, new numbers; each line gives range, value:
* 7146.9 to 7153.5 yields 10.48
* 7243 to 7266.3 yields 9.9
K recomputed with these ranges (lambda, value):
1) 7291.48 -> 10.32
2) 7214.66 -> 10.33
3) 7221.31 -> 10.26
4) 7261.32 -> 10.08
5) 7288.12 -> 10.48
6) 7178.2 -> 10.13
